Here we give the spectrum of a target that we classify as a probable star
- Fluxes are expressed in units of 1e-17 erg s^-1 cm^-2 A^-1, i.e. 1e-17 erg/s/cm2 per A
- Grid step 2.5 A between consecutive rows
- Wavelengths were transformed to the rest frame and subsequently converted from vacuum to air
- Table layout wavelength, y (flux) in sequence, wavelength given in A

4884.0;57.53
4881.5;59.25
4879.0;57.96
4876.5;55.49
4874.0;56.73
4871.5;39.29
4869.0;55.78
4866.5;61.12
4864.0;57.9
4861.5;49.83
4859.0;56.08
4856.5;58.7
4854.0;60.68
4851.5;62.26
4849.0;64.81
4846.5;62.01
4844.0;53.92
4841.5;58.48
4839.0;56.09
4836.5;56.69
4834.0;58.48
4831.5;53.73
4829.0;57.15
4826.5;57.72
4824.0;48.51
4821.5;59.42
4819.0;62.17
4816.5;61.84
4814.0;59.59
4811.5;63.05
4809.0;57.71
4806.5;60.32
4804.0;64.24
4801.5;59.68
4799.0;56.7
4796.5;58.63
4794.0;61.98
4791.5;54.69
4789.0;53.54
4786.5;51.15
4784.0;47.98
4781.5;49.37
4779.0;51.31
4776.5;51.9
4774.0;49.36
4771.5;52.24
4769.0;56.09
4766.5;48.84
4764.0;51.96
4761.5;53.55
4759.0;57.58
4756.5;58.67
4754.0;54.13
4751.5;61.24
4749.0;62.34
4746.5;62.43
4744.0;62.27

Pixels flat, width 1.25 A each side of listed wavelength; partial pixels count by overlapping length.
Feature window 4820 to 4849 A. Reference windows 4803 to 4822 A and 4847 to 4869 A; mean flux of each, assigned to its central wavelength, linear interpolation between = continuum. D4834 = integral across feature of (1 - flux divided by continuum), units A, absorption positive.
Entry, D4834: 1.5 A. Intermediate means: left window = 61.1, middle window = 57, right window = 58.8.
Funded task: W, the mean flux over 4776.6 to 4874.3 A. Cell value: 56.8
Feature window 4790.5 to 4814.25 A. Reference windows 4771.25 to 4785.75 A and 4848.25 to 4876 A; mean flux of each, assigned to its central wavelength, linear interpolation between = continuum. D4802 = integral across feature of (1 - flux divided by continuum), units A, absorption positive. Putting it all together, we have -3.50 A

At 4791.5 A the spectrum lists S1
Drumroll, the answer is 54.69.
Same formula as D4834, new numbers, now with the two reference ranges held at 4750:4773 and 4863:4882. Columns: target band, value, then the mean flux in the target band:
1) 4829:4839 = -0.2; 56.4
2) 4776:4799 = 0.6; 53.6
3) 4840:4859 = -1.6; 59.8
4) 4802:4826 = -2.0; 59.6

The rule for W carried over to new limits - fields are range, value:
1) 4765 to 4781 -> 51.5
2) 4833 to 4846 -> 57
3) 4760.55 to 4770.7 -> 52.6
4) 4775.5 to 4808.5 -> 55.6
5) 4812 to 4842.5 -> 57.6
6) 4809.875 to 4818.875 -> 61.4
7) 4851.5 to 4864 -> 57.1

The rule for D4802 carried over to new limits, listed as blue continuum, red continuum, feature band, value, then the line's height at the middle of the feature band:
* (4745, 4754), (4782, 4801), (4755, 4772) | 1.4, 58.9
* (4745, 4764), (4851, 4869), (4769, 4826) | 1.8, 58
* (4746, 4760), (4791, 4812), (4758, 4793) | 4.3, 59.5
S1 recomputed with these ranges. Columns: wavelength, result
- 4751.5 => 61.24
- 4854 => 60.68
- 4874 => 56.73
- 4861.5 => 49.83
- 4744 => 62.27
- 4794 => 61.98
